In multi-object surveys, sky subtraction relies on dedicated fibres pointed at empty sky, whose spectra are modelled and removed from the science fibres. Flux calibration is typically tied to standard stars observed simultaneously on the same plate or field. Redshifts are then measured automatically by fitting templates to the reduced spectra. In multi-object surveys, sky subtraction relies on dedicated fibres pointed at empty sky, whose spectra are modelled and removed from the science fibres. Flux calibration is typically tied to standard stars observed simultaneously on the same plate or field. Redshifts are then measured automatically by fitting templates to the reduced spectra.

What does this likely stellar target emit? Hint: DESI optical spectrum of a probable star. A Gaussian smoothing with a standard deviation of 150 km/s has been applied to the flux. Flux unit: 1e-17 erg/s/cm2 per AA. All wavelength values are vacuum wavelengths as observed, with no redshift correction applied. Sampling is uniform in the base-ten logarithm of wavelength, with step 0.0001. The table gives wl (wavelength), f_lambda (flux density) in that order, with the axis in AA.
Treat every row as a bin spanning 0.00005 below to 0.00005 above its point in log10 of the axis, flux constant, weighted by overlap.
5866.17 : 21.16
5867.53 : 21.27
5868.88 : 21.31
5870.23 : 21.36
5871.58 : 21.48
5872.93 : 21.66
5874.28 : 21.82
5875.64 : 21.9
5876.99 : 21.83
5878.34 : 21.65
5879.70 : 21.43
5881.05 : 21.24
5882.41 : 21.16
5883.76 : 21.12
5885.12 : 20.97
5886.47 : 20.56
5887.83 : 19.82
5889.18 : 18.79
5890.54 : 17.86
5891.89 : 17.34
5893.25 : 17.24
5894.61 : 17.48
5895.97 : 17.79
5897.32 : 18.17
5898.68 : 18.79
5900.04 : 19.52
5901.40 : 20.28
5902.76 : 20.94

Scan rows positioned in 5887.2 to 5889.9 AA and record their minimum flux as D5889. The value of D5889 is 18.79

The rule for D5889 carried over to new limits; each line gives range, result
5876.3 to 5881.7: 21.24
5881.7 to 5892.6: 17.34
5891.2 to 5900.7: 17.24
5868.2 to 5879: 21.31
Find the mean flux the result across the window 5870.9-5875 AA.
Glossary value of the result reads 21.7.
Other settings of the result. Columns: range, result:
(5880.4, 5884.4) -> 21.2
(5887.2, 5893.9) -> 18.2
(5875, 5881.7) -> 21.6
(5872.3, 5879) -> 21.8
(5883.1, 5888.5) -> 20.6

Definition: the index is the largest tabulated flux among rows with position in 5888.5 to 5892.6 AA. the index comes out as 18.79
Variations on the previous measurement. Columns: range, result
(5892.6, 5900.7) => 19.52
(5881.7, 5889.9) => 21.16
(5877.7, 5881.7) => 21.65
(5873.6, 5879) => 21.9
